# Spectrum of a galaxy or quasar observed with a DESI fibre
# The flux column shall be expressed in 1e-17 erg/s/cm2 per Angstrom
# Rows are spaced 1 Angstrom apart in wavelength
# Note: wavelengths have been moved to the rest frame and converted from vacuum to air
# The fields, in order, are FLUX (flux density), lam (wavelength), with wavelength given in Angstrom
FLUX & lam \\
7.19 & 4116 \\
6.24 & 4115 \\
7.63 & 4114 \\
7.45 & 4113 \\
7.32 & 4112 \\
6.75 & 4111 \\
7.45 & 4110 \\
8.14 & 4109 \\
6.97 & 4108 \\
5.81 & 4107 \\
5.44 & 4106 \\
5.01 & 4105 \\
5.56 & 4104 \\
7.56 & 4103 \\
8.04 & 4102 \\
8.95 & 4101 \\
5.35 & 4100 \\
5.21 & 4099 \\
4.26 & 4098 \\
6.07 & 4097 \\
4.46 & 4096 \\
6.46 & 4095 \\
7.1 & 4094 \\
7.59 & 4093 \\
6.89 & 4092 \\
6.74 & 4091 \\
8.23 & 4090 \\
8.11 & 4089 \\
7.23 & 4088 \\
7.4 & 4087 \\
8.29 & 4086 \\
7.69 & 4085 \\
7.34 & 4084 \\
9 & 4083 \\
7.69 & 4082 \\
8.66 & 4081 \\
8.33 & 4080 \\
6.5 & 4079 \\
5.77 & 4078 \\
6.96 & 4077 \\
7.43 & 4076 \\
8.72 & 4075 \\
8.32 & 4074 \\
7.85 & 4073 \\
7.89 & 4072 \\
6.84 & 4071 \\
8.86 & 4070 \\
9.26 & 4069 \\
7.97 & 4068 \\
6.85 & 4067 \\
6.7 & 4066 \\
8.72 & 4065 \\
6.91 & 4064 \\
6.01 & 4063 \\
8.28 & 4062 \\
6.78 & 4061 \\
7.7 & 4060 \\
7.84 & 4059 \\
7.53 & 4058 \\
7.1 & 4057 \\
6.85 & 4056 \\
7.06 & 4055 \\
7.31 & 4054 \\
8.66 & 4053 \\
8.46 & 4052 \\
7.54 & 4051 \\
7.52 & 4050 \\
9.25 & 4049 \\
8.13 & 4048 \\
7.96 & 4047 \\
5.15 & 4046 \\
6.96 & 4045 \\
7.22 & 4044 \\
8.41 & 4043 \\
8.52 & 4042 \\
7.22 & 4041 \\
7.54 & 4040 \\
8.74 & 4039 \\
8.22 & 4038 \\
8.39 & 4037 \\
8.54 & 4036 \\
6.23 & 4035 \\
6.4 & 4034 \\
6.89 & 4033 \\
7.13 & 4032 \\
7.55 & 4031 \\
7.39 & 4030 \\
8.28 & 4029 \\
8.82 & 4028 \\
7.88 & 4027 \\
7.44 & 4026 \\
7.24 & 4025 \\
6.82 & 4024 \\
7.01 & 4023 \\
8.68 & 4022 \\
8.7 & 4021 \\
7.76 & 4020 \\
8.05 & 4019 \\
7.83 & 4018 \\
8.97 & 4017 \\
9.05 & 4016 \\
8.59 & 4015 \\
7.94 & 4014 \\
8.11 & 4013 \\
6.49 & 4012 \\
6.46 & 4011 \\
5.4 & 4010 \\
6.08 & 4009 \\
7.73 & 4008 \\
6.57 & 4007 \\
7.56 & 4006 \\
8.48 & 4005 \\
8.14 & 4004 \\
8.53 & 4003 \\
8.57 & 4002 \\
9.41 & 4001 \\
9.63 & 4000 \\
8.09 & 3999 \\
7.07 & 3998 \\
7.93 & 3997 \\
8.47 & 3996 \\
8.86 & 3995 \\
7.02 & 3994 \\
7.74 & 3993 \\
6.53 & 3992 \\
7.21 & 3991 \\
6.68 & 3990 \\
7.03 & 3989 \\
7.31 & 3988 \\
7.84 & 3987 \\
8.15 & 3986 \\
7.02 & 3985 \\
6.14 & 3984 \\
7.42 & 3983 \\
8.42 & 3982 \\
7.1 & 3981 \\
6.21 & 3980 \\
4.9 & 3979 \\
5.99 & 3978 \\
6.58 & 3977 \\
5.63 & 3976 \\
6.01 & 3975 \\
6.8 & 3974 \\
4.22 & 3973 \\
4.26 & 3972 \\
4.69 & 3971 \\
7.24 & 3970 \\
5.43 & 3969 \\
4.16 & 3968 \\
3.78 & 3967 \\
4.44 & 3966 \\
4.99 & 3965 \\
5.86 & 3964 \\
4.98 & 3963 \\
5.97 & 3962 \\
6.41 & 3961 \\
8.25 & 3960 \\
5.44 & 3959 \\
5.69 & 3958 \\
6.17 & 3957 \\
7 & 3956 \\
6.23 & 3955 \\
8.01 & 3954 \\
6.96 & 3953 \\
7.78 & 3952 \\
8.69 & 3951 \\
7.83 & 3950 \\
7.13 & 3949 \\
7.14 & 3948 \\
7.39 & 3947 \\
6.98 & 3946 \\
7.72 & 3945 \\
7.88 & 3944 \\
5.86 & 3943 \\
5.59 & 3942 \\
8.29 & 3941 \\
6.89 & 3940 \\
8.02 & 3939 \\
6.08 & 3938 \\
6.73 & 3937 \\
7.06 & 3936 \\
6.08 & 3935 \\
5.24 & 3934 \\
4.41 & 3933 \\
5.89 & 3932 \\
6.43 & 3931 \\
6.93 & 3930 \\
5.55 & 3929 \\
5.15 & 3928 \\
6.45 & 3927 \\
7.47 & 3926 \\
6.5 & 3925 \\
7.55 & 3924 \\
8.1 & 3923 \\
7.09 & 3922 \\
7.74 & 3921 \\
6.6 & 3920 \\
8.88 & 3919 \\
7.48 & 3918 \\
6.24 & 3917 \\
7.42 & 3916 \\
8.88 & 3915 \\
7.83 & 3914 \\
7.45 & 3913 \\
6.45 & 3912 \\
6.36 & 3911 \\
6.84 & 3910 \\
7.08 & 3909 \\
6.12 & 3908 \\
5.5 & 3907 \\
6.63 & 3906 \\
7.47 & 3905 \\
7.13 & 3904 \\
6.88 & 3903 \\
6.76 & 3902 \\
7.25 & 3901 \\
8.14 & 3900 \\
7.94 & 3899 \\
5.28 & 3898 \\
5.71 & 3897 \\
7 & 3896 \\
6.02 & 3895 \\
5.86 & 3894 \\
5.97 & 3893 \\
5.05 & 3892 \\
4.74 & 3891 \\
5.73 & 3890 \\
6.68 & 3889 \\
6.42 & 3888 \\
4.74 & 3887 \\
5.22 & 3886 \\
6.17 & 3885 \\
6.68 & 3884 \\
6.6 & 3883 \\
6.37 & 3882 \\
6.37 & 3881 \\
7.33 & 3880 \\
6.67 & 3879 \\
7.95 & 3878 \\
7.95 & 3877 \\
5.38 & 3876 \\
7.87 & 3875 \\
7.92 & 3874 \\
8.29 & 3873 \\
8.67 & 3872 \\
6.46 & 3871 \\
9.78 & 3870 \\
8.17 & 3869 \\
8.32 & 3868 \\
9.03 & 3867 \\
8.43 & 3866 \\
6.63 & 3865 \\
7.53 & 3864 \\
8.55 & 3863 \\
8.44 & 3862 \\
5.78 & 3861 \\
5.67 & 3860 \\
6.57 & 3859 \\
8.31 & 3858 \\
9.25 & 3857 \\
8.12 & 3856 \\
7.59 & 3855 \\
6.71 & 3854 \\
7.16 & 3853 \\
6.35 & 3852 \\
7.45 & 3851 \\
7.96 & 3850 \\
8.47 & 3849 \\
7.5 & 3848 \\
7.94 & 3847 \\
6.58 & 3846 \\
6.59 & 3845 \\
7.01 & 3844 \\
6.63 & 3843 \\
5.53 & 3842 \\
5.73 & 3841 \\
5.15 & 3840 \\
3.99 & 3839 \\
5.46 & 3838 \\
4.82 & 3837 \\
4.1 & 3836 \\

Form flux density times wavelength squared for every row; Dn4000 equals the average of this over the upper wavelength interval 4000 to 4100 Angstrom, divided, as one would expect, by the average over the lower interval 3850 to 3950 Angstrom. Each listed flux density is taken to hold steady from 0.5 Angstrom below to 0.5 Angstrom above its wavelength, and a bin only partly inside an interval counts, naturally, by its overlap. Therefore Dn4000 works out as 1.17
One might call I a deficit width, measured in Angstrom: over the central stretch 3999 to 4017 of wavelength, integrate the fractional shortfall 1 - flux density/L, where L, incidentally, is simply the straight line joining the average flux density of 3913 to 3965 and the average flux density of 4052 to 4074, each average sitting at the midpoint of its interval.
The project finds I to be -1.4 Angstrom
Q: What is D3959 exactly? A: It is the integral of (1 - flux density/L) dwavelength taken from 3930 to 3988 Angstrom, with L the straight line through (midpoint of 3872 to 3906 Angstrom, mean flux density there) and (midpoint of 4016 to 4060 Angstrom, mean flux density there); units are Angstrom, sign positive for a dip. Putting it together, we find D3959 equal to 5.8 Angstrom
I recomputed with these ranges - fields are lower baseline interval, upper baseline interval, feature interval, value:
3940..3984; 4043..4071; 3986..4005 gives -3.13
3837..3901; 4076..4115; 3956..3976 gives 3.98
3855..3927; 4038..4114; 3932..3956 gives 0.70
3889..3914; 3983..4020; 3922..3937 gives 0.99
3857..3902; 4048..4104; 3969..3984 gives 2.30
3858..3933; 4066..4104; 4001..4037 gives -2.49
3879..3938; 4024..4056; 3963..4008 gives 2.57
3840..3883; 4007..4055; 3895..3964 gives 5.93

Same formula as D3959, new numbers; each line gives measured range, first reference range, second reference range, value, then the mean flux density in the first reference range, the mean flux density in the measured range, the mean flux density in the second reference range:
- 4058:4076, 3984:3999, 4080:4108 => -1.7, 7.46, 7.72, 6.92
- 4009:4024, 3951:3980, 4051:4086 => -2.0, 5.91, 7.7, 7.65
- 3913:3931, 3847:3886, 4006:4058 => 0.9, 7.46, 7.16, 7.61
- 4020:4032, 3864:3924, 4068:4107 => -1.1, 6.99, 7.77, 7.18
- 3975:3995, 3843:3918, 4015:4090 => 1.4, 7.05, 6.92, 7.72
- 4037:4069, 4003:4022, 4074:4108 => -1.2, 7.71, 7.62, 6.99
